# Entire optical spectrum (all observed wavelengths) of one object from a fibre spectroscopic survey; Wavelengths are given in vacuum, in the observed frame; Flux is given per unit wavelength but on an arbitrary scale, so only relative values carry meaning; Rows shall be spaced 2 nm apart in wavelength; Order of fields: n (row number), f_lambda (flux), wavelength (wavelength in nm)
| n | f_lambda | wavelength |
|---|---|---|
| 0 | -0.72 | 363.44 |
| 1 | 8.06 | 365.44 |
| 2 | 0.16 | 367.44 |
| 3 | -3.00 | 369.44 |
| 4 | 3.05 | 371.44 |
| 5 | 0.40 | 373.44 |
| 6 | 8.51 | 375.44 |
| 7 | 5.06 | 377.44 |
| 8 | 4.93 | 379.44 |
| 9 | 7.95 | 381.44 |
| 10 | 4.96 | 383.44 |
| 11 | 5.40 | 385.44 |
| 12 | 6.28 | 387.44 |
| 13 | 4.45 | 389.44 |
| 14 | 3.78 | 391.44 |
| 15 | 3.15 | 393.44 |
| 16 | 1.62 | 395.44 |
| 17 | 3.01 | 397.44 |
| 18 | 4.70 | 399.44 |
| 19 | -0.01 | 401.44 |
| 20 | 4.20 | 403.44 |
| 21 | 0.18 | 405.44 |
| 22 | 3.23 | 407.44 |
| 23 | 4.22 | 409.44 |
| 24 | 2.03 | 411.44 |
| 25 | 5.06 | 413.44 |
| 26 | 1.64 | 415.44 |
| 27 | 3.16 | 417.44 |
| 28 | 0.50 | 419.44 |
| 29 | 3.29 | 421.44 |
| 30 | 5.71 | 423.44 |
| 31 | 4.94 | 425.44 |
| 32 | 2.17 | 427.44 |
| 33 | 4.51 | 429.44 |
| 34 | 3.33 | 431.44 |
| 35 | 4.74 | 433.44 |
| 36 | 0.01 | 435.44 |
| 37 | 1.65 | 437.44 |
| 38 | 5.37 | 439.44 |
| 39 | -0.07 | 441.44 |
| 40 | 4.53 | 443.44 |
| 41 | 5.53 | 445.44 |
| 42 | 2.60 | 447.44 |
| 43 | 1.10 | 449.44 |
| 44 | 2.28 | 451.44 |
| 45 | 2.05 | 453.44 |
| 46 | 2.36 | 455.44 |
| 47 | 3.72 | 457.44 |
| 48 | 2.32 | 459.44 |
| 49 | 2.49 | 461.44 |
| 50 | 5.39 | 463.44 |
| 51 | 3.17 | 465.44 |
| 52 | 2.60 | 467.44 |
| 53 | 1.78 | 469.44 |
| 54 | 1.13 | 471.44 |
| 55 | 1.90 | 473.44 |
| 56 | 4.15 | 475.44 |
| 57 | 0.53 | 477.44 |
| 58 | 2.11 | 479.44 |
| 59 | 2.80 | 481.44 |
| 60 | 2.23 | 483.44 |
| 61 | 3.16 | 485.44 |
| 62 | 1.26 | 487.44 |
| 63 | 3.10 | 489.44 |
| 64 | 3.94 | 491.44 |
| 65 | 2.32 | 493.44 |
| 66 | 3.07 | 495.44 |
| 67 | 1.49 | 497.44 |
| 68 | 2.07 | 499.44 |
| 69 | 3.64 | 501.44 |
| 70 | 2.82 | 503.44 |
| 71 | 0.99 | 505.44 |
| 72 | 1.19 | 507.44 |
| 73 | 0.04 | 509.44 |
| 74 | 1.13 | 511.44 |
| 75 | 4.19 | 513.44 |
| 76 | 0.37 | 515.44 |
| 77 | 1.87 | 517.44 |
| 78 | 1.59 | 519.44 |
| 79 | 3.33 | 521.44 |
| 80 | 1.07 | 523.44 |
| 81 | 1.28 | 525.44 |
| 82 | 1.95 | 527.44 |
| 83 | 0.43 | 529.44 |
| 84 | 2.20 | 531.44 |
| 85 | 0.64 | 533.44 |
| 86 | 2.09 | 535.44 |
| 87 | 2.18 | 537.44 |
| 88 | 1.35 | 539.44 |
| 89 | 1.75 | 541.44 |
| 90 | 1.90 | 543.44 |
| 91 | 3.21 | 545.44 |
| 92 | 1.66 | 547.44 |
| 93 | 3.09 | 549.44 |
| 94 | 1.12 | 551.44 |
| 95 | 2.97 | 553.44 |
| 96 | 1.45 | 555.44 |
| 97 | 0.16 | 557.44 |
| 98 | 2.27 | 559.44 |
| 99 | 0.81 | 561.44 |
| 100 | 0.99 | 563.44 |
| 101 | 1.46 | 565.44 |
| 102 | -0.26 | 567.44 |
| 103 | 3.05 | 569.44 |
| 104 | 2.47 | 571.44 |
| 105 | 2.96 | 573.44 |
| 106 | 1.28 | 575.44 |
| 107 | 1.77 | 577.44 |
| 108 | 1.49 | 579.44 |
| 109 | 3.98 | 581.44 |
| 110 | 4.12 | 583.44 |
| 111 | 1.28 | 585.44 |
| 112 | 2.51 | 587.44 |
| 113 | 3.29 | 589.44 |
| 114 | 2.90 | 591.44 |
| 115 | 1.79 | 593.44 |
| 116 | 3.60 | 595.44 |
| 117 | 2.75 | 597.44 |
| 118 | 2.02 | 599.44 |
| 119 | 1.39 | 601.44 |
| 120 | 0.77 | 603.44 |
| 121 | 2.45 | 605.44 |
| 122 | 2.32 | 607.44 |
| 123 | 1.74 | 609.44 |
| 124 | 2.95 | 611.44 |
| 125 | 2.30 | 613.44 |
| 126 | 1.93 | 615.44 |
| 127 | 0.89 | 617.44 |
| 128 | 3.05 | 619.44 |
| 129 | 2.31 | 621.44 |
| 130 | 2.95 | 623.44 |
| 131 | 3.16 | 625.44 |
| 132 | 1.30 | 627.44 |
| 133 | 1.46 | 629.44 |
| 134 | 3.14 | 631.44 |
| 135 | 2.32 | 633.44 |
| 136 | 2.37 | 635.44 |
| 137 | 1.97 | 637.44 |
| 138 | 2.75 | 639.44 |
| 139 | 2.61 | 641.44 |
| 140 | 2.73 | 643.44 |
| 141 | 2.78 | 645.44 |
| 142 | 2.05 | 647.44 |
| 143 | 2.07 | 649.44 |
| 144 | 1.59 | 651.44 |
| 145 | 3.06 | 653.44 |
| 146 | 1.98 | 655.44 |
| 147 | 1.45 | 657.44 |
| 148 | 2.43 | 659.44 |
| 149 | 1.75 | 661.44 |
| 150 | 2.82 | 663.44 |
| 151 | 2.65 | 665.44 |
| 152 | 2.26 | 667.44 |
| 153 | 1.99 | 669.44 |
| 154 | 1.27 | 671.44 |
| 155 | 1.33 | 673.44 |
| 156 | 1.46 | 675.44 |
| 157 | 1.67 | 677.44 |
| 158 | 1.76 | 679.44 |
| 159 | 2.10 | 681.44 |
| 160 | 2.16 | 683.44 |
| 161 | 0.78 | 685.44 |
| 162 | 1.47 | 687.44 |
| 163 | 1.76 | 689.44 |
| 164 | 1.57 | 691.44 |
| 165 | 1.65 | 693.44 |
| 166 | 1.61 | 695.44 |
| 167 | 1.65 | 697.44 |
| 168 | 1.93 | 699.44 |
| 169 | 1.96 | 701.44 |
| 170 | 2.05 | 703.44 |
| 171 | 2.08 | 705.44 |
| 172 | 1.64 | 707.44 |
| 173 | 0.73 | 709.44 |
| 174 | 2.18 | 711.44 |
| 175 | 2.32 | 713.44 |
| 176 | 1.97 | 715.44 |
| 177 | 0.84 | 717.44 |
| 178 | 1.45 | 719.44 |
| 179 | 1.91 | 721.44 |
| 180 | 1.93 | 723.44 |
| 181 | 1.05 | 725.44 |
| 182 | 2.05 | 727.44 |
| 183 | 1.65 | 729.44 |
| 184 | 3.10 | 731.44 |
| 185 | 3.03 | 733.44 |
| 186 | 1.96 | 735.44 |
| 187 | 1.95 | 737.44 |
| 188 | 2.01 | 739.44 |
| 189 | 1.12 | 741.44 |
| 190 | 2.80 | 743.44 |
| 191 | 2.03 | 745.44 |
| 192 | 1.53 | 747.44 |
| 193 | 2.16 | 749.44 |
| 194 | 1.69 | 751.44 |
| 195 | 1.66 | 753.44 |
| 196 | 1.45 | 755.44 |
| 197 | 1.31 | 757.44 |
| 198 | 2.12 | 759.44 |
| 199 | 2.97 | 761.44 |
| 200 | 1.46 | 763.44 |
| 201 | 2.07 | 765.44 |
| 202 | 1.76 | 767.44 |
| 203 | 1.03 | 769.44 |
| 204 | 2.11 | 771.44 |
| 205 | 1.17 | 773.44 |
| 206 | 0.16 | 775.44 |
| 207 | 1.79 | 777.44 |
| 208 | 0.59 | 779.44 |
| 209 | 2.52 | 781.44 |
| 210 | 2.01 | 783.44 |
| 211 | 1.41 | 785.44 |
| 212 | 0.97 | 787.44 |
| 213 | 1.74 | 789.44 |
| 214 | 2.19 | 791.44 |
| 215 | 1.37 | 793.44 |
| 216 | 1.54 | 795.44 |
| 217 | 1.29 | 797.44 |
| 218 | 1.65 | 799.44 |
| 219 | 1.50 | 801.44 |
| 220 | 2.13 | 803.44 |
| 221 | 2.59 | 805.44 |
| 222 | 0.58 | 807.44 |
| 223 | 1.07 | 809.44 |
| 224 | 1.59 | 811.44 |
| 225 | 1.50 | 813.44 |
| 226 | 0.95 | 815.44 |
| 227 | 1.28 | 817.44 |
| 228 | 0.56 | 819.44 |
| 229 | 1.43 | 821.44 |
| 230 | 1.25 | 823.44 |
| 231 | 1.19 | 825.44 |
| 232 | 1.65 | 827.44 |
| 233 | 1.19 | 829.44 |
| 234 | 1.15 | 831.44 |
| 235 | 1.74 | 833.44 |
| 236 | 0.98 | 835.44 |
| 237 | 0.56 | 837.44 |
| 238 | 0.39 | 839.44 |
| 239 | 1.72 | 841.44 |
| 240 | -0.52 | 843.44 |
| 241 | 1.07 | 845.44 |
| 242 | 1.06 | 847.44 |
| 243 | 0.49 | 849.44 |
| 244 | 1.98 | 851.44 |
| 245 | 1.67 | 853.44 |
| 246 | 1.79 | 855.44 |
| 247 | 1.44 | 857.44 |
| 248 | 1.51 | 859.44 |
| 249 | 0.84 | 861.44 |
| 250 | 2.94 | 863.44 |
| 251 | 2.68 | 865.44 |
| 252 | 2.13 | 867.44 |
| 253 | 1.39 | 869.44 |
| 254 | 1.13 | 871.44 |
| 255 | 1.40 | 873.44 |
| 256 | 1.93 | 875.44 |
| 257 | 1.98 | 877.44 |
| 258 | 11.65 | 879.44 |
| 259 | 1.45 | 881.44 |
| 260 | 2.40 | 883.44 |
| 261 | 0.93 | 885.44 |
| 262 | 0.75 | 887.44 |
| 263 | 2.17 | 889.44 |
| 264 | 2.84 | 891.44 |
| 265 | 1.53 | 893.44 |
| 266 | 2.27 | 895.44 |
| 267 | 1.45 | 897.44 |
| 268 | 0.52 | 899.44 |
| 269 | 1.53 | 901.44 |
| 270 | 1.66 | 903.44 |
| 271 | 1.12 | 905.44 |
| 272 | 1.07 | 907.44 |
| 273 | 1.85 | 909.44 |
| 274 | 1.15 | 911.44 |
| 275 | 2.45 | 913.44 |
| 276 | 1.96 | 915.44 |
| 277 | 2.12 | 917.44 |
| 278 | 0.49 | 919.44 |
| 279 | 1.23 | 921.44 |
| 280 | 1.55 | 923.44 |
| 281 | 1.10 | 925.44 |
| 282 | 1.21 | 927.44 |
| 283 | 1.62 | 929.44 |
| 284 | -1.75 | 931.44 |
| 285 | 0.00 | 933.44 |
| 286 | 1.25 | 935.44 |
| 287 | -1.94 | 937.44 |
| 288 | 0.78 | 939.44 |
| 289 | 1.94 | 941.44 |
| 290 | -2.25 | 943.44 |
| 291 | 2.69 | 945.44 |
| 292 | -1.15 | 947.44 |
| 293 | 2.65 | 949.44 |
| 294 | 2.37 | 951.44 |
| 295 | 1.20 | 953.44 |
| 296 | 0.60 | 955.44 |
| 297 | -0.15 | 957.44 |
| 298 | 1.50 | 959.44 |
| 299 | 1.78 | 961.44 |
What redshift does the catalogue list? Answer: 1.359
